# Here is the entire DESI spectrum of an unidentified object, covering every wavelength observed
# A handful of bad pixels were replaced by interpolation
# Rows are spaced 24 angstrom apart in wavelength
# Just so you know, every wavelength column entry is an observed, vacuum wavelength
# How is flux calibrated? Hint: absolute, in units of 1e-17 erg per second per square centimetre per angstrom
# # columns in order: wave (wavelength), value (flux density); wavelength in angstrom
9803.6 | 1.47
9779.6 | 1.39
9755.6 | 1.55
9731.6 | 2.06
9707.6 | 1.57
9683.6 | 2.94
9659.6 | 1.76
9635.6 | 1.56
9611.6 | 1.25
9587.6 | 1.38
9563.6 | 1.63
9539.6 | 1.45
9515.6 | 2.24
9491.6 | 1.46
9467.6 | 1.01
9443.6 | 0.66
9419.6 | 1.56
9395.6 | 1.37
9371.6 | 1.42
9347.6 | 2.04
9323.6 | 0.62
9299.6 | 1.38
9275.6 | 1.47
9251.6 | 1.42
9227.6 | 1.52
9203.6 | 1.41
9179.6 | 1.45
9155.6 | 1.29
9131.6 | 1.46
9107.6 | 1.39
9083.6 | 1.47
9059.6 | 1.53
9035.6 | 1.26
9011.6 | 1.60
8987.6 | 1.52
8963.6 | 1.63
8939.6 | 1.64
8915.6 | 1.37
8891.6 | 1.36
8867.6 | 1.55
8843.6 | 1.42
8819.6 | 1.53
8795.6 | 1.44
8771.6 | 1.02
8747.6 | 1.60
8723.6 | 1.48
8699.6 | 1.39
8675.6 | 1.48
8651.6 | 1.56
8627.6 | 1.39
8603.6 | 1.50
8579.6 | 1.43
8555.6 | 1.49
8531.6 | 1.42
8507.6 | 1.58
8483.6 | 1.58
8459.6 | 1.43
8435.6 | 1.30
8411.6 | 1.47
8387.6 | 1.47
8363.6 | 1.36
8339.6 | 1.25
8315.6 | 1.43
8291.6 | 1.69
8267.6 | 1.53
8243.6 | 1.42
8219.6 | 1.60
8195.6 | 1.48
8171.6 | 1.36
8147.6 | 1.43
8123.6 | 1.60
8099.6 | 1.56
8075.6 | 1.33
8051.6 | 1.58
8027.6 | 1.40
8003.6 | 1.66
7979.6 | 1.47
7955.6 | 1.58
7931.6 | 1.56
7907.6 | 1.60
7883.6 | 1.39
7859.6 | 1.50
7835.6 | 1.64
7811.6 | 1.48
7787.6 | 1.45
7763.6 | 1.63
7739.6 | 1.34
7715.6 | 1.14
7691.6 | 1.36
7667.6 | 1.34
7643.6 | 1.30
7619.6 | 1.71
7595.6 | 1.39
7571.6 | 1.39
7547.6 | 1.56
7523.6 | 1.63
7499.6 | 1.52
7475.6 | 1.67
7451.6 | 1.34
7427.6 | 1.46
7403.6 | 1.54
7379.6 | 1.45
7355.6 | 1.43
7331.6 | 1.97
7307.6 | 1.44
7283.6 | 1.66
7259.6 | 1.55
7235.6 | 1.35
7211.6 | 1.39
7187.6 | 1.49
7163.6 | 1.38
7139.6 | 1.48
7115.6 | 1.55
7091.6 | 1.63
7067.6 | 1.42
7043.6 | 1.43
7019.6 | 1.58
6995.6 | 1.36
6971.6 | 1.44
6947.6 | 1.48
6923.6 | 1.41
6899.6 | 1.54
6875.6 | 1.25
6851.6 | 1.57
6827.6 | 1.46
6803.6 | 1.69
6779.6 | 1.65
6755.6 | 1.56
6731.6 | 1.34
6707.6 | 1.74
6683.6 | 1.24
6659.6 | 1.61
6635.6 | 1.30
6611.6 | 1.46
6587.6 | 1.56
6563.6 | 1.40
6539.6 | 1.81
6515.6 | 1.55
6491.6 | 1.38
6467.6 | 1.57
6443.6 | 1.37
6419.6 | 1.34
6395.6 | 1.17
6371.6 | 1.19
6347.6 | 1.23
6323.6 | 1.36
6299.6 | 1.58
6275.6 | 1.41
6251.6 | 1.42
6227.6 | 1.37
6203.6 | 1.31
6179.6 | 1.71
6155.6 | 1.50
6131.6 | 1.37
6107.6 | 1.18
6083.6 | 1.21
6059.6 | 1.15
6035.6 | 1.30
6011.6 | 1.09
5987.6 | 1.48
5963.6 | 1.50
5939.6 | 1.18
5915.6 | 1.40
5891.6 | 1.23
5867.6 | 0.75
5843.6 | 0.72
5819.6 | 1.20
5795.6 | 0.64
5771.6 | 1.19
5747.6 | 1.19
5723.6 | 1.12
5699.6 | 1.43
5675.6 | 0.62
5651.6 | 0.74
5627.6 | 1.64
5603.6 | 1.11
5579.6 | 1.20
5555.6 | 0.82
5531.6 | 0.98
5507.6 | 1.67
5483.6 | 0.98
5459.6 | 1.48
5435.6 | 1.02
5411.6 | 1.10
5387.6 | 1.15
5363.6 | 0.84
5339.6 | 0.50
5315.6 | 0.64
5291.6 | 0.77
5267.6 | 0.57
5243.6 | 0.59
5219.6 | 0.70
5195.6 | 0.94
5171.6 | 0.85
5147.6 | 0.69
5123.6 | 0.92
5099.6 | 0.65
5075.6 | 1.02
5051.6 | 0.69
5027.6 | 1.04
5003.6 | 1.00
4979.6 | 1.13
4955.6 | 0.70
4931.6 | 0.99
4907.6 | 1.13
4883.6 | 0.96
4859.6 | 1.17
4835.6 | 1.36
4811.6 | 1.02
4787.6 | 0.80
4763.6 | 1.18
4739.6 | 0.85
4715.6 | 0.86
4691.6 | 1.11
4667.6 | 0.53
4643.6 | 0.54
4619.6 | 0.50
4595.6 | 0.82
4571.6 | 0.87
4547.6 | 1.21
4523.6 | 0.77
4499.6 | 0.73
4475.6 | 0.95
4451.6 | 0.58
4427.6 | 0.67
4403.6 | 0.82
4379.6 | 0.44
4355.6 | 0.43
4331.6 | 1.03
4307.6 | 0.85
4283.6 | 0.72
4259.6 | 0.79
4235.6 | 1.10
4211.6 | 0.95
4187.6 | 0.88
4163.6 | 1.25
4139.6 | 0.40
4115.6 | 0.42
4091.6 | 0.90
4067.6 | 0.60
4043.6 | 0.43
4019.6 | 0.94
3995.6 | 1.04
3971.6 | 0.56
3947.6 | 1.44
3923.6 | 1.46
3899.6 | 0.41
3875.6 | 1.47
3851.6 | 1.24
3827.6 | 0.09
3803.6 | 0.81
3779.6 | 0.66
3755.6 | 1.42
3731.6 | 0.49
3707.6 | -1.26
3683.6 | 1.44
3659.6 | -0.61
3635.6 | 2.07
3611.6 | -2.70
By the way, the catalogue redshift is 0.476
